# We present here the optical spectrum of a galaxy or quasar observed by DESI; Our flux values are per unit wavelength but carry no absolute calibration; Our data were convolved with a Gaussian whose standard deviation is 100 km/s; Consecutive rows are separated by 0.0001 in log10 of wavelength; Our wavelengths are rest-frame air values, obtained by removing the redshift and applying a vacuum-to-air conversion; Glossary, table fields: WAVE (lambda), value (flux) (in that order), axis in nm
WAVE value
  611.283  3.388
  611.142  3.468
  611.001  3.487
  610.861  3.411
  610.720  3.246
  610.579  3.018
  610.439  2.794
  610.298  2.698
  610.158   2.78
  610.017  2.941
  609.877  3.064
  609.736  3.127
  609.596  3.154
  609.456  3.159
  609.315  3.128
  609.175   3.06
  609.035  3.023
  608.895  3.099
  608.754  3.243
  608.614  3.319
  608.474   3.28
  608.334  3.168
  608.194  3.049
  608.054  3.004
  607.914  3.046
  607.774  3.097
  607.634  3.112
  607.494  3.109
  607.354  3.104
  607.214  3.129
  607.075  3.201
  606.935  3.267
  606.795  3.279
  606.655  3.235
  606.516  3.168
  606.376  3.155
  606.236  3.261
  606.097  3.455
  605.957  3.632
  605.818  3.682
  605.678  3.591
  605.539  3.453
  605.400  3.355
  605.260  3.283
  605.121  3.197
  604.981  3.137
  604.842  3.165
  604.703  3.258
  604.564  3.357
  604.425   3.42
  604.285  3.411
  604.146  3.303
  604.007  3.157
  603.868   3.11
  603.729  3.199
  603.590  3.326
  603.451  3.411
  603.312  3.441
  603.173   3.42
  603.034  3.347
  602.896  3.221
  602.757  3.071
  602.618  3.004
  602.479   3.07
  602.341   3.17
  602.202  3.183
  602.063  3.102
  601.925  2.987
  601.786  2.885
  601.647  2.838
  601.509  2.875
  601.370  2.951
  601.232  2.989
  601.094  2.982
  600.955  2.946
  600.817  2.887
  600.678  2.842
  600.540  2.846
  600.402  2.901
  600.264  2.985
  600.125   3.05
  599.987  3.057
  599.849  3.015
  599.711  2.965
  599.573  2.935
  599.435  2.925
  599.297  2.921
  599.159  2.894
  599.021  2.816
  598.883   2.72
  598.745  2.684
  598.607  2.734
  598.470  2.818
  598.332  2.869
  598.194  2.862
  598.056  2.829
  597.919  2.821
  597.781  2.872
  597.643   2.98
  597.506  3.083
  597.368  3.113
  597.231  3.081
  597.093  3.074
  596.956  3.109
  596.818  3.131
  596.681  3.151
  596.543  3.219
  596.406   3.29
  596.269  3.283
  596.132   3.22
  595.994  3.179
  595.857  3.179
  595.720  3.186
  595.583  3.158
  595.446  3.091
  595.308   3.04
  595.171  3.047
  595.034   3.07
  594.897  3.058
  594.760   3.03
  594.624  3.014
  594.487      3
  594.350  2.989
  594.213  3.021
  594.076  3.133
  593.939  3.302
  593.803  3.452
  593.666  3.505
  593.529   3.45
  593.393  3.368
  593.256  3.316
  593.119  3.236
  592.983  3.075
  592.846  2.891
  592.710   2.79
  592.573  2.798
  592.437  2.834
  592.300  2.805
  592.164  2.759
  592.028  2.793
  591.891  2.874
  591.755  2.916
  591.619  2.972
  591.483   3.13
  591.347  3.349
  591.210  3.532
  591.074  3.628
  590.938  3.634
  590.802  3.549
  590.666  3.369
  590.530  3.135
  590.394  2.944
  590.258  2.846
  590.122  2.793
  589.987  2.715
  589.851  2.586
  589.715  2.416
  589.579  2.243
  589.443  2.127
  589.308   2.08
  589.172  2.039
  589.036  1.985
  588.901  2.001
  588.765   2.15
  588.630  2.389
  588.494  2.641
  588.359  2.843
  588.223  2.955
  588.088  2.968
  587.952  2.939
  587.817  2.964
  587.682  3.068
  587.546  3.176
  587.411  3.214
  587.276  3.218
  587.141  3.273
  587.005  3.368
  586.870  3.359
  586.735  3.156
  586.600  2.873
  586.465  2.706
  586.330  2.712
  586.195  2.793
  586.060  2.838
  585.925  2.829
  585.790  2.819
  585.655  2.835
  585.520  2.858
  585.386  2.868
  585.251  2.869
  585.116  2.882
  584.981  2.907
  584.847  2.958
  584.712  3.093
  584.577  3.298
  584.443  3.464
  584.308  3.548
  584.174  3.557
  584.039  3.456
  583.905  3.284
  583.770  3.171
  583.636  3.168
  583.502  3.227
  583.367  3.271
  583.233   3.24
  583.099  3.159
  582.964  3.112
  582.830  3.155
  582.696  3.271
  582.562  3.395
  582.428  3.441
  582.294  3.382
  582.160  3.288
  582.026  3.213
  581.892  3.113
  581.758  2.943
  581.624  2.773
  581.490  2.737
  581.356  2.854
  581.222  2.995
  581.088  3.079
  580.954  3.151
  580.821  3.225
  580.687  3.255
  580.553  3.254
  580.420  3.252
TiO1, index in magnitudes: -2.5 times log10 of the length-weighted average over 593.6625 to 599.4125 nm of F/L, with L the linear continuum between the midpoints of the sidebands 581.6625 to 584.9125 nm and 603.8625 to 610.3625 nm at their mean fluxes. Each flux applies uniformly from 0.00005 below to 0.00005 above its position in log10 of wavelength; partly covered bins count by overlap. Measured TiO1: 0.06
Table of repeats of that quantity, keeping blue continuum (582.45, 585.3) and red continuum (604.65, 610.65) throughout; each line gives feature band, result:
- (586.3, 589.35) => 0.15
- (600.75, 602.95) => 0.06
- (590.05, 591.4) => -0.02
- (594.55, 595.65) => 0.05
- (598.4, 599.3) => 0.15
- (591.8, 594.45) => 0.05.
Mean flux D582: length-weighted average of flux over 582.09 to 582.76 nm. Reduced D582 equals 3.36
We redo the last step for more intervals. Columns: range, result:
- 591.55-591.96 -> 2.92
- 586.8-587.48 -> 3.29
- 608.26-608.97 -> 3.22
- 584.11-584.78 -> 3.39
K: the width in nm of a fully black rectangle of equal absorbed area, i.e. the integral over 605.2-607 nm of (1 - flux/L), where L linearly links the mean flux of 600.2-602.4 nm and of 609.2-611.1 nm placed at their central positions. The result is -0.205 nm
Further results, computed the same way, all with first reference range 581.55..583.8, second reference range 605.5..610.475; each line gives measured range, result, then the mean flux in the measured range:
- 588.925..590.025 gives 0.32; 2.25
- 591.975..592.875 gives 0.11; 2.81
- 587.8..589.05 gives 0.23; 2.59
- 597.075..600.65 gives 0.30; 2.91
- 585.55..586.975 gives 0.13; 2.9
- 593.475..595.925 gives 0.03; 3.15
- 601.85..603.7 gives -0.02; 3.21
